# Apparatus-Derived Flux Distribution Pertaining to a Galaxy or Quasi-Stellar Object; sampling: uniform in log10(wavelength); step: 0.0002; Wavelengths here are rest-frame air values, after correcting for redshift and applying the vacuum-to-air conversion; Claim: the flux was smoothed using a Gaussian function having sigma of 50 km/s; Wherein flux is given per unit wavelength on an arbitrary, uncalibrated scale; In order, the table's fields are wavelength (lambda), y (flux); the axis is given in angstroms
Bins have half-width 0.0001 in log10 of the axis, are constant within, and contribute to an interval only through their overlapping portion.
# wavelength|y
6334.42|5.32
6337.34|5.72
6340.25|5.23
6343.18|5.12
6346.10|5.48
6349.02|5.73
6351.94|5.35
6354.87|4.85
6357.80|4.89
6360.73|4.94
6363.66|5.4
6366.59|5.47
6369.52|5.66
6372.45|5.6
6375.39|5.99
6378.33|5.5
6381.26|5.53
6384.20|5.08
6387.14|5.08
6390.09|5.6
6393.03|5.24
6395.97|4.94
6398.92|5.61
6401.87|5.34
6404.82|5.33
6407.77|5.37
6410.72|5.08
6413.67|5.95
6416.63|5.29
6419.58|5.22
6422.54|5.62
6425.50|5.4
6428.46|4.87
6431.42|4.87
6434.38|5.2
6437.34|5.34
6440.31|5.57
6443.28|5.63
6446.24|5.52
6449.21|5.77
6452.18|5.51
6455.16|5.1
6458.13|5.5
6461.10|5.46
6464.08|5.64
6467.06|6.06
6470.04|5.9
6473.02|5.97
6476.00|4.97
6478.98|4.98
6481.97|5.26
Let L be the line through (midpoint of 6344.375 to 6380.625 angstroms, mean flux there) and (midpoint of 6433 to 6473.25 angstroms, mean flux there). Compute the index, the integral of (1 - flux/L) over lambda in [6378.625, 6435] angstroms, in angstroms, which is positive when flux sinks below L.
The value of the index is 1.9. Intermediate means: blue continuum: 5.41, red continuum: 5.57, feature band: 5.3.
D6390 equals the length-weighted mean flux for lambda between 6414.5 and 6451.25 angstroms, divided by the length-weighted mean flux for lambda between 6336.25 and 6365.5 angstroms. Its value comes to 1.02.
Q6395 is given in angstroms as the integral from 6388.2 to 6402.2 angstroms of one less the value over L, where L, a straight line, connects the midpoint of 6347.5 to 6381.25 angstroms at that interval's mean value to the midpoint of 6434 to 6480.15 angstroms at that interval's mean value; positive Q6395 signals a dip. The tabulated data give 0.3 angstroms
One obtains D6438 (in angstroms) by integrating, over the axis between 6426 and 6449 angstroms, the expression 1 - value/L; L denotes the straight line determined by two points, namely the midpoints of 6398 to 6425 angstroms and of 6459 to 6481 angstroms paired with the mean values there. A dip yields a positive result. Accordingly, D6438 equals 0.7 angstroms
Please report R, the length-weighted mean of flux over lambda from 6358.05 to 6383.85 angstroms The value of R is 5.46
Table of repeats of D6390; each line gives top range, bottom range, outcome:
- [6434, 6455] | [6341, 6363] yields 1.06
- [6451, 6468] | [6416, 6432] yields 1.06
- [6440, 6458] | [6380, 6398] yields 1.05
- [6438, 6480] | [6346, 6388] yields 1.03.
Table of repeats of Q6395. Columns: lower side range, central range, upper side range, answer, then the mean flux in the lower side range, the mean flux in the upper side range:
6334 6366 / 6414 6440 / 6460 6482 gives 0.84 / 5.28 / 5.55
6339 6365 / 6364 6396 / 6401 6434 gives -1.18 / 5.22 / 5.3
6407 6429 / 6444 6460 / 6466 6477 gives 0.35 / 5.37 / 5.75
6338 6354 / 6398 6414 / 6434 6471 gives 0.22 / 5.38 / 5.56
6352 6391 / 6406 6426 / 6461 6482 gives 0.08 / 5.35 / 5.55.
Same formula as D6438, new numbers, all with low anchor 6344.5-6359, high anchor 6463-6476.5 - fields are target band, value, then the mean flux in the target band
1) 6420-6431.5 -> 0.7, 5.23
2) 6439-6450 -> 0.1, 5.62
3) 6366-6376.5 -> -0.7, 5.69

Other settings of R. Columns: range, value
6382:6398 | 5.22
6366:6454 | 5.4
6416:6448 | 5.33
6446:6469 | 5.58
